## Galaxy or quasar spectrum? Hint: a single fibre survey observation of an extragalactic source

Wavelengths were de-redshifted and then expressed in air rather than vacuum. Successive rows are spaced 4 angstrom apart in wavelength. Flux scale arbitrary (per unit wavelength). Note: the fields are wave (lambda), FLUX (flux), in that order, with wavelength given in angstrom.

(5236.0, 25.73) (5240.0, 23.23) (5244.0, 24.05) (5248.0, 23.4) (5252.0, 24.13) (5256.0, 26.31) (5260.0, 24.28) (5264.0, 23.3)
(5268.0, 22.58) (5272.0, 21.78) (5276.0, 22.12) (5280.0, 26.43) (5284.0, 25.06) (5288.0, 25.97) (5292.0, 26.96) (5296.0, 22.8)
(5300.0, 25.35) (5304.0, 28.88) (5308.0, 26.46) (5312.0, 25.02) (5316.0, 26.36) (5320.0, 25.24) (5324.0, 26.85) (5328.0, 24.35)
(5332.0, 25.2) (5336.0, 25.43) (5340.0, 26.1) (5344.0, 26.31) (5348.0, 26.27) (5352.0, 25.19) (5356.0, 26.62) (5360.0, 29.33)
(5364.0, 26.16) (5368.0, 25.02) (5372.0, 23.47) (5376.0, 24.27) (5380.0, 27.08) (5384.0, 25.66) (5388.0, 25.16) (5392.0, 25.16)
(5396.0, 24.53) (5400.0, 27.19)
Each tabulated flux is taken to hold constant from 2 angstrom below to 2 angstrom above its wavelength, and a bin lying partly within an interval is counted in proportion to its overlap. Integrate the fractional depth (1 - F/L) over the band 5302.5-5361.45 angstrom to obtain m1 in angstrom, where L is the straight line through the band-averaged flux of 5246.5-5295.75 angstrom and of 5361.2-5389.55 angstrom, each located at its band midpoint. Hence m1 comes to -3.0 angstrom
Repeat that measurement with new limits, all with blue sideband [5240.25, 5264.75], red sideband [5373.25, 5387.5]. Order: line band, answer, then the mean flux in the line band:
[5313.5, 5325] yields -0.5 angstrom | 26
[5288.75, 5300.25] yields -0.2 angstrom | 25.1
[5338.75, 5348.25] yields -0.4 angstrom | 26.2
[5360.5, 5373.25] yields -0.1 angstrom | 25.5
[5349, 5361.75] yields -0.9 angstrom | 26.9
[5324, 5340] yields -0.2 angstrom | 25.4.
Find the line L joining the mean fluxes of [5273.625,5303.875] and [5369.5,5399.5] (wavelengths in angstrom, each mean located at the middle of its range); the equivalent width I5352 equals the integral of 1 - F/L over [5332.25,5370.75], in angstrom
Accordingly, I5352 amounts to -1.5 angstrom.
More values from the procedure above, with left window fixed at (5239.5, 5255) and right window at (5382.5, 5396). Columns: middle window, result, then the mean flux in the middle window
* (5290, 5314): -1.5 angstrom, 25.9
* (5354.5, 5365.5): -1.1 angstrom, 27.5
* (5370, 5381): 0.1 angstrom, 24.7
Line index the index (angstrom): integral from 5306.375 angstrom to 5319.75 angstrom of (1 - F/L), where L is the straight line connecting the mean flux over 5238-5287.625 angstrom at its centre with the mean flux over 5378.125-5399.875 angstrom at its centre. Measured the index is -0.7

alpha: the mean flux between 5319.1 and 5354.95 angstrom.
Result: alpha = 25.7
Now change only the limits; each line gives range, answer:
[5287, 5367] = 26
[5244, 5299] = 24.3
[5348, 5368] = 26.6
